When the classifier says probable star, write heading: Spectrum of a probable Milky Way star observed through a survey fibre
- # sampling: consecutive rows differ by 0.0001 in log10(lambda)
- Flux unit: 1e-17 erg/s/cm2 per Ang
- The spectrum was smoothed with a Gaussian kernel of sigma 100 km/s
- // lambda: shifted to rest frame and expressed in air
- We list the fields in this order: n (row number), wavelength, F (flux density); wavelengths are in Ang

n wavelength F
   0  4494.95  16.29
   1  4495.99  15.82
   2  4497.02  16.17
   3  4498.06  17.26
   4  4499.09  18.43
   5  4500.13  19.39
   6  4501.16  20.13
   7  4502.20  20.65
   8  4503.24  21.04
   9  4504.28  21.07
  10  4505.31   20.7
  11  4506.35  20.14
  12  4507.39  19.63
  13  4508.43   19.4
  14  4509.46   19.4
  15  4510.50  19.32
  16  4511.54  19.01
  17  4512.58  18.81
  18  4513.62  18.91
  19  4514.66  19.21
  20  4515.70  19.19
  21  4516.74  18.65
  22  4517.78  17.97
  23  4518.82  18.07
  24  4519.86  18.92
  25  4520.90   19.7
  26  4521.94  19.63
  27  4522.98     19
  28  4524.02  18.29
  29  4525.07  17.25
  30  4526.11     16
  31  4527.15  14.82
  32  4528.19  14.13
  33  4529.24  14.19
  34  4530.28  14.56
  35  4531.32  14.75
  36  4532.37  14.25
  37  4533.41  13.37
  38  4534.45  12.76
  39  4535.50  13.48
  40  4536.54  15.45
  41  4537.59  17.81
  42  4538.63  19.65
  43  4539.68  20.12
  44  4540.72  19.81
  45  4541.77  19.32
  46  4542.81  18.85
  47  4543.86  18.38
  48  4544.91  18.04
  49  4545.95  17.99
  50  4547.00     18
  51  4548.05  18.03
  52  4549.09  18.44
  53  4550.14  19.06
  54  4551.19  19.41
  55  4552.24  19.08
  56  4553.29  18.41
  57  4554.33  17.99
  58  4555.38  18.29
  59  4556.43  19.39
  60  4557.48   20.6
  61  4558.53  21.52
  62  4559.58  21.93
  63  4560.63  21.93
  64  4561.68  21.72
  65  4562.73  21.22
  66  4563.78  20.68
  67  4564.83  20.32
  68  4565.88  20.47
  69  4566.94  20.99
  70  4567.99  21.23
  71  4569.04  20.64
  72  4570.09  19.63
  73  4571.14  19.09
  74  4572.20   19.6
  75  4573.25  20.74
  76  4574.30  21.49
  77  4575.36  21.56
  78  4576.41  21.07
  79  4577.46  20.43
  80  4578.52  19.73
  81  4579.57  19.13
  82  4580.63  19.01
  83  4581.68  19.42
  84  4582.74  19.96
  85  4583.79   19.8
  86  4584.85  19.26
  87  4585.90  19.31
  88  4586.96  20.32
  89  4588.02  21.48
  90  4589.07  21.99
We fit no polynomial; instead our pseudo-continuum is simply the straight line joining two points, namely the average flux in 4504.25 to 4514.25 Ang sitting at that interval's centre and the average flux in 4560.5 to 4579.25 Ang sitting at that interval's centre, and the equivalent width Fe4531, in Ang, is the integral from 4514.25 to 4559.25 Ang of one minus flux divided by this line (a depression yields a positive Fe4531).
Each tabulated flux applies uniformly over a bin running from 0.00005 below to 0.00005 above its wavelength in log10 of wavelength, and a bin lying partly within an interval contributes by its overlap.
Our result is 5.2 Ang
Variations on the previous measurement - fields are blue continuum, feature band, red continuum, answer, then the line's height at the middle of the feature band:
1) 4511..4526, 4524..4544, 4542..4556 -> 2.48 Ang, 18.6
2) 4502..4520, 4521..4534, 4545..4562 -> 2.32 Ang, 19.4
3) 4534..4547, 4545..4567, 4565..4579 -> -0.74 Ang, 19.1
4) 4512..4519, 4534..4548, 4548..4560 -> 1.06 Ang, 19.2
